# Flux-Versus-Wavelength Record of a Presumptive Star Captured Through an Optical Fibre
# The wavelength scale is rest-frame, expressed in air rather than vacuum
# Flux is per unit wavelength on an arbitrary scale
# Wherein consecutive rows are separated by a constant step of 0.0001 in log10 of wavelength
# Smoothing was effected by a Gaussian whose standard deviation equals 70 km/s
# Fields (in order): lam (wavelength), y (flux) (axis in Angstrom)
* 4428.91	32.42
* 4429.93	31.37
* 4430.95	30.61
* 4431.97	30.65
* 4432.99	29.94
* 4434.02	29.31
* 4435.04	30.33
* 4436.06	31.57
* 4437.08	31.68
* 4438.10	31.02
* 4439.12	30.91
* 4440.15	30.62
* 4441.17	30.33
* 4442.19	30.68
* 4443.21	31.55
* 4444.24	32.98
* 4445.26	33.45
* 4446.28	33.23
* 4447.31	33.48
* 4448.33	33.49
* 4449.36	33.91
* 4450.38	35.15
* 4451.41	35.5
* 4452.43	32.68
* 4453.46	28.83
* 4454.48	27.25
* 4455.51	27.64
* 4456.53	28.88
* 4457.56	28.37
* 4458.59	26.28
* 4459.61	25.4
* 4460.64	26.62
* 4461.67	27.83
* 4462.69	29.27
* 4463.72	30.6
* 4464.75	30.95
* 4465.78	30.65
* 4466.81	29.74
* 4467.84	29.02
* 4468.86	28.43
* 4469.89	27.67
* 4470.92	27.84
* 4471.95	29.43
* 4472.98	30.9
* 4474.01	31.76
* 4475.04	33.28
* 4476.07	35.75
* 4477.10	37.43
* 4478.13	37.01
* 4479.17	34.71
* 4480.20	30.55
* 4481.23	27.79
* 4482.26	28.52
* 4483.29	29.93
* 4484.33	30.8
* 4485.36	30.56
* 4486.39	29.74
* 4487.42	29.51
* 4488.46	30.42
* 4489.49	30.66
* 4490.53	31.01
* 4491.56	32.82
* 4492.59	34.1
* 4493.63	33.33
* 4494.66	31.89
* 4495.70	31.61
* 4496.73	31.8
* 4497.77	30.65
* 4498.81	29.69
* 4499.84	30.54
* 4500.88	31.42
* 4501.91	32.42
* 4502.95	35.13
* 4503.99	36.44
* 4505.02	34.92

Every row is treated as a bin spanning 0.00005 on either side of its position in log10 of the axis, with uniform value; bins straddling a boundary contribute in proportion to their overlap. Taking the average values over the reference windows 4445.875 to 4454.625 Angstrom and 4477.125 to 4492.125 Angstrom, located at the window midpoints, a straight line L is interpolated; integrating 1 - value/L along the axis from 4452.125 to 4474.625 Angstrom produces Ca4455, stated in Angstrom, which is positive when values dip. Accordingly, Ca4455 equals 2.3 Angstrom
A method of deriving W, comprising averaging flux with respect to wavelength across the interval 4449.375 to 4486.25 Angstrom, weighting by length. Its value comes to 30.4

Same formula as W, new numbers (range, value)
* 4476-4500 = 31.6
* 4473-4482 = 33.2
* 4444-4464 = 30.5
